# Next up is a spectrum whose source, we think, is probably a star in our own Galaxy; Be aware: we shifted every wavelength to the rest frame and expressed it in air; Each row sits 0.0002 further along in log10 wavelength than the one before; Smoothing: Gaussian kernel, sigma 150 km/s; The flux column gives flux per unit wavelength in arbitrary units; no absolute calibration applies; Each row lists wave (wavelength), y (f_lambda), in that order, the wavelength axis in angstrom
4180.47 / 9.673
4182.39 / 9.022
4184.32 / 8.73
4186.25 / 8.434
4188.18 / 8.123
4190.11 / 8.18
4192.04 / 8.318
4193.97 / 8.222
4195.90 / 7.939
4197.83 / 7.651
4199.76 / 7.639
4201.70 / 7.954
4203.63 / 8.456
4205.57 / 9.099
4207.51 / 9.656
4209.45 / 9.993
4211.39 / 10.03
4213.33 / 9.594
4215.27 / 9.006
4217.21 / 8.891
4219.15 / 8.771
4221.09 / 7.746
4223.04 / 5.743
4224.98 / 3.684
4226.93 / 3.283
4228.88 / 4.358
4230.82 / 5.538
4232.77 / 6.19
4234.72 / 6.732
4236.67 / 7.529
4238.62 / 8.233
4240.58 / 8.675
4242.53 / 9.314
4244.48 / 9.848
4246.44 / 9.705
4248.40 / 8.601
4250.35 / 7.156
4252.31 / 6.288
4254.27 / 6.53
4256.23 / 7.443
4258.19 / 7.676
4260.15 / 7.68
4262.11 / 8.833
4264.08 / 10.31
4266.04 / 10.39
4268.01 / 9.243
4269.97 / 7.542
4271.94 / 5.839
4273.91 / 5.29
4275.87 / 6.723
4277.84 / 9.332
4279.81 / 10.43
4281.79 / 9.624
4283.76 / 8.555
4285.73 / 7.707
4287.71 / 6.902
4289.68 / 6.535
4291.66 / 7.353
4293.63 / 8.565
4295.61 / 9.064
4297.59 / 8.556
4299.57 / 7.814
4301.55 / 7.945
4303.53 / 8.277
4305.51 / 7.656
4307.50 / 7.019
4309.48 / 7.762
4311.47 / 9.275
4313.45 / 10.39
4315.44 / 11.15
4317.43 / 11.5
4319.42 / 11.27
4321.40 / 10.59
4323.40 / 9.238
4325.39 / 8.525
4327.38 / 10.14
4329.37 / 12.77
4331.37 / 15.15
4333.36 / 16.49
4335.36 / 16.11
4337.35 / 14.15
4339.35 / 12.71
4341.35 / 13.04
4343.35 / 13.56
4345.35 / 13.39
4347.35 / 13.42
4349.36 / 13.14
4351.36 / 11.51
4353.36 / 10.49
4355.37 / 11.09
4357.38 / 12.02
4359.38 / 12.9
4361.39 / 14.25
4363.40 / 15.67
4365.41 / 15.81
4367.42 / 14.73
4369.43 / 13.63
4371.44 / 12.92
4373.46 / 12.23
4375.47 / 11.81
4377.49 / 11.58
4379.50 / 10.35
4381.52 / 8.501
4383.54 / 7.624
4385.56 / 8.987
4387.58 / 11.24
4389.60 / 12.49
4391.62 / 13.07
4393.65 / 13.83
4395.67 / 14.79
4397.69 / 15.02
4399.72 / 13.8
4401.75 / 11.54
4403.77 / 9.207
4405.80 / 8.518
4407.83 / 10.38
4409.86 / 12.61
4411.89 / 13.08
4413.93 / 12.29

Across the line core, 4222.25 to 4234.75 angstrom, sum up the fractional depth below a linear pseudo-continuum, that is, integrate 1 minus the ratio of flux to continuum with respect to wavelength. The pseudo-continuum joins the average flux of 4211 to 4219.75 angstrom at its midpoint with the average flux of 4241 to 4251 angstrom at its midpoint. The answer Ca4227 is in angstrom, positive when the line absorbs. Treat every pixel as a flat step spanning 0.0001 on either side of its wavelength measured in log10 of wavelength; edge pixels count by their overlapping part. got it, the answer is 5.7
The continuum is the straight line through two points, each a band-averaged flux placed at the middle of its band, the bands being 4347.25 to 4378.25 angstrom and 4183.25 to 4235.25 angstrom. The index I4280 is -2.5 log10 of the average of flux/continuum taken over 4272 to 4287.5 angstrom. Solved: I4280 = 0.25 mag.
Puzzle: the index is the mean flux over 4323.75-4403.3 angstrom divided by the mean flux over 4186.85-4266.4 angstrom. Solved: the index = 1.60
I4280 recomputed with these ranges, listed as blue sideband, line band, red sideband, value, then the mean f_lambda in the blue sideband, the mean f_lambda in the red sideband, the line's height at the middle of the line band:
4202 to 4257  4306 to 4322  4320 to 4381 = 0.15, 7.72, 12.7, 11.2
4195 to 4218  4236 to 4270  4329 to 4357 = 0.23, 8.83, 13.3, 10.4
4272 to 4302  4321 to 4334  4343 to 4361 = -0.10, 7.96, 12.4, 10.7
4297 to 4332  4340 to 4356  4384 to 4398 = -0.15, 9.68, 12.5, 10.9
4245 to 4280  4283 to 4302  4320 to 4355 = 0.24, 8.03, 12.6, 9.84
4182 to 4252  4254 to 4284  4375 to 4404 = 0.10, 7.92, 11.7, 9.04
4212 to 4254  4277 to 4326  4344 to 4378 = 0.17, 7.39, 13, 10.4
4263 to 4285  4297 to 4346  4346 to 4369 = 0.03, 8.47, 13.2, 11.2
